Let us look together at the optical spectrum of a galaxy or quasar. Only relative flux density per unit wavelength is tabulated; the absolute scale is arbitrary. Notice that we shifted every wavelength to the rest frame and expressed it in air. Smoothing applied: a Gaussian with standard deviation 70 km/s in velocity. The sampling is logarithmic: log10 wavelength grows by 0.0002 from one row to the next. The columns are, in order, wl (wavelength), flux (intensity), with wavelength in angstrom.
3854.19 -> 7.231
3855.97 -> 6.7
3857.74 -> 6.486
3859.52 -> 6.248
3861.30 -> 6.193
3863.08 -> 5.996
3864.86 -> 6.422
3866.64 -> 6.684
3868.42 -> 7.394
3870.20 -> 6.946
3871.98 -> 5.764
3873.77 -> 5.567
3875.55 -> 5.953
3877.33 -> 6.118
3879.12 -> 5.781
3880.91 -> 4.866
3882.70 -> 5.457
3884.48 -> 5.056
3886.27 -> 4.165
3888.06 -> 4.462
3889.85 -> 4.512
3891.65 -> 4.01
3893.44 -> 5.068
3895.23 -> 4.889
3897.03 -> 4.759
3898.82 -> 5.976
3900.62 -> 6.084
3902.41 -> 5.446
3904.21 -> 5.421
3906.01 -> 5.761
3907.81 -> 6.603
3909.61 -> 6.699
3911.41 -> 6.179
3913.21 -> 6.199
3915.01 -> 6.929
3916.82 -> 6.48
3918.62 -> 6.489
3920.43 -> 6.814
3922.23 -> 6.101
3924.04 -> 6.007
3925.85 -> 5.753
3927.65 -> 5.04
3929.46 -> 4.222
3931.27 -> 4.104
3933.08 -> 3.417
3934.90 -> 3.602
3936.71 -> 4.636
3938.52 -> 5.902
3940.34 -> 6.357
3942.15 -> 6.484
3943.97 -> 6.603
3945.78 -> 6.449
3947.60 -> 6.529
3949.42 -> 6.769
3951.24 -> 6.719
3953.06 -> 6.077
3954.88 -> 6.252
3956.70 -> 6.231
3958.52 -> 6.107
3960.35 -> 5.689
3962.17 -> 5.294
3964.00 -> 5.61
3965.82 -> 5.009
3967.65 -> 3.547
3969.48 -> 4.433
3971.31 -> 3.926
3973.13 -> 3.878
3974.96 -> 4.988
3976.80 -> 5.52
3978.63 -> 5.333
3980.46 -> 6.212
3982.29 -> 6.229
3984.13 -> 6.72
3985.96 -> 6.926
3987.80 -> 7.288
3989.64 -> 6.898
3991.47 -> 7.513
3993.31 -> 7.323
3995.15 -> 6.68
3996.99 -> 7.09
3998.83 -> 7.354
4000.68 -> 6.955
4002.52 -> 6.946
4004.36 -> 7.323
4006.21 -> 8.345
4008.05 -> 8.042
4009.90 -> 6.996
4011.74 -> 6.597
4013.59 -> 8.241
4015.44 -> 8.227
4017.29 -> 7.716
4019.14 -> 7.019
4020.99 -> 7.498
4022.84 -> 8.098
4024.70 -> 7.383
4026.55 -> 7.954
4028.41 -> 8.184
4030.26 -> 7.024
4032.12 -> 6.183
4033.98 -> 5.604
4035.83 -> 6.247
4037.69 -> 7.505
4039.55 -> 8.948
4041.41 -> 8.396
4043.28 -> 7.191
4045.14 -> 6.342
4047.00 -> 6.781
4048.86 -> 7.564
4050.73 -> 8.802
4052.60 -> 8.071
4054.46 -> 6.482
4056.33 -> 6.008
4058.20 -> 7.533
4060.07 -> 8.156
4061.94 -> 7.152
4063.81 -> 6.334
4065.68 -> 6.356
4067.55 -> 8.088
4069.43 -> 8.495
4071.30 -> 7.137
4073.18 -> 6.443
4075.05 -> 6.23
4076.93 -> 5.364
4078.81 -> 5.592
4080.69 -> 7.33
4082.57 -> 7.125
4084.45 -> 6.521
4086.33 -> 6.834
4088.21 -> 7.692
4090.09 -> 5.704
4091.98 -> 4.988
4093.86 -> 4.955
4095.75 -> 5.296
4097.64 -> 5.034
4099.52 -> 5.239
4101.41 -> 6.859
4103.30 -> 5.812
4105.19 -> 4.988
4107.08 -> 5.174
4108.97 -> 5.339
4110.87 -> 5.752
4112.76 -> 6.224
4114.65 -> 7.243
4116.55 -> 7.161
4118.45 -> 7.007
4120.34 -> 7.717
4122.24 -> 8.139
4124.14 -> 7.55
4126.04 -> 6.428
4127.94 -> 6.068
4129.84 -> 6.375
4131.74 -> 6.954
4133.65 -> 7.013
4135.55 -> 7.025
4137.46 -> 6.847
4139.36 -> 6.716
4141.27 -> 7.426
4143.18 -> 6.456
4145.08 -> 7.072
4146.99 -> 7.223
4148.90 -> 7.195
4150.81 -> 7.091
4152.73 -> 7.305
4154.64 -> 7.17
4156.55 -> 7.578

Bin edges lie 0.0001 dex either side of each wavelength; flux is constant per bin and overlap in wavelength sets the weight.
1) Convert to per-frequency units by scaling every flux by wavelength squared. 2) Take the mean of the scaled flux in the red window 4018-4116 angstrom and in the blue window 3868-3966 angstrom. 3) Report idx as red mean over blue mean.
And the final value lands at 1.3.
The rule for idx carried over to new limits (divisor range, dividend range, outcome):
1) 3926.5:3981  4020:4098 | 1.36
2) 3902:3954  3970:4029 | 1.22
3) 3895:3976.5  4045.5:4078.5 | 1.34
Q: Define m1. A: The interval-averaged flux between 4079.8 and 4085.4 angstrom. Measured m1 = 6.99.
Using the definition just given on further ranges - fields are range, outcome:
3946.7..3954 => 6.52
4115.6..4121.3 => 7.3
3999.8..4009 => 7.53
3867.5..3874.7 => 6.42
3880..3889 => 4.8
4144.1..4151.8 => 7.14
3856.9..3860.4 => 6.36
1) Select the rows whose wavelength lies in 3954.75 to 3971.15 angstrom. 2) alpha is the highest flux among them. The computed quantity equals 6.252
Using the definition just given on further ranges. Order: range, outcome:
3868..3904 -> 7.394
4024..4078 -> 8.948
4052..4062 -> 8.156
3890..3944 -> 6.929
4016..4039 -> 8.184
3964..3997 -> 7.513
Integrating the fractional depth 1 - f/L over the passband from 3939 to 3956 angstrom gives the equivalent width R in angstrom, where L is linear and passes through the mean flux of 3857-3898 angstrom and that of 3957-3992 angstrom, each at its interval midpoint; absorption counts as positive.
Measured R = -2.5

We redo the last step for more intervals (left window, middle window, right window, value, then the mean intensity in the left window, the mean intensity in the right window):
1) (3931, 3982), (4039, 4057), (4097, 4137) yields -4.3 angstrom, 5.44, 6.45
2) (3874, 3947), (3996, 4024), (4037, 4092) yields -4.2 angstrom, 5.53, 7.07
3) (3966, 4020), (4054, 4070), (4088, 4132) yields -2.1 angstrom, 6.54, 6.2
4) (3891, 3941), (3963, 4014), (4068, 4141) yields -3.8 angstrom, 5.54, 6.45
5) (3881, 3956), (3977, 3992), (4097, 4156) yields -1.6 angstrom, 5.62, 6.65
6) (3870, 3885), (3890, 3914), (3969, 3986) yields 0.1 angstrom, 5.68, 5.37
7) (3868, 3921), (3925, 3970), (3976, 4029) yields 6.7 angstrom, 5.71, 7.19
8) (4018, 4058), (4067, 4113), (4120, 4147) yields 6.3 angstrom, 7.31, 6.98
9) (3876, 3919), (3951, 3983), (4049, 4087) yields 4.1 angstrom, 5.55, 7.01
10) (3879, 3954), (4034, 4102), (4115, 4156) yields -2.0 angstrom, 5.59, 7.05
